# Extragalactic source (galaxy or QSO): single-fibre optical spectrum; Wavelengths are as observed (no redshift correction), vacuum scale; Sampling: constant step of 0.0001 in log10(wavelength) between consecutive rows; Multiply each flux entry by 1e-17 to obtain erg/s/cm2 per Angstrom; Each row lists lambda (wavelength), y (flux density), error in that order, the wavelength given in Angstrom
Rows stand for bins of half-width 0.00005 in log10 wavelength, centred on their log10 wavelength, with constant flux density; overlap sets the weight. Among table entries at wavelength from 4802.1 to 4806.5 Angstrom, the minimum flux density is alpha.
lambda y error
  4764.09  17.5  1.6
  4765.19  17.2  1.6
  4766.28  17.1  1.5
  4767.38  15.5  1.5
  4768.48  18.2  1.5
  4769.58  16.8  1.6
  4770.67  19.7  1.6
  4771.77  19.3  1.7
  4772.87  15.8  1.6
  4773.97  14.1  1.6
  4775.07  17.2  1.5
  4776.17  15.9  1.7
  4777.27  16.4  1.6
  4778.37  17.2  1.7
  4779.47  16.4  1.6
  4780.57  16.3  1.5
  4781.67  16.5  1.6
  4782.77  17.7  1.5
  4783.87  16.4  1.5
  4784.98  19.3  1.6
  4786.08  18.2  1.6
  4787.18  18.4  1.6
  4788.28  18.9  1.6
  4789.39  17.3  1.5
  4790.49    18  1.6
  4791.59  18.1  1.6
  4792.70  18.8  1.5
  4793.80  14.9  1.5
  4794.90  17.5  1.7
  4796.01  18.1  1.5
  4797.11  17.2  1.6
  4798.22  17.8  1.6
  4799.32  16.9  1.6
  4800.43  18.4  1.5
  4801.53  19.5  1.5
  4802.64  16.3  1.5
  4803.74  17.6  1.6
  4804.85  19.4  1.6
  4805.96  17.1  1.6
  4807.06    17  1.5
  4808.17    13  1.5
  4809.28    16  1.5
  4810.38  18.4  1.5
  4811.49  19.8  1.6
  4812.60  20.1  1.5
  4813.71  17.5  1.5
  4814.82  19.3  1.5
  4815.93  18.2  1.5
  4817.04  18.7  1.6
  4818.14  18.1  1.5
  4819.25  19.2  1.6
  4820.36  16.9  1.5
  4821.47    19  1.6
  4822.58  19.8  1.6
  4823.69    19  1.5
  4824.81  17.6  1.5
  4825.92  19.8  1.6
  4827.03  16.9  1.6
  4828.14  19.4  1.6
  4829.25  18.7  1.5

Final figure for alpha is 16.3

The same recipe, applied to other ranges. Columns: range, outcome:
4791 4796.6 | 14.9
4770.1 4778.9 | 14.1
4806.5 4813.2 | 13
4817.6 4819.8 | 18.1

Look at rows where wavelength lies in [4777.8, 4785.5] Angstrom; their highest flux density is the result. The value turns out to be 19.3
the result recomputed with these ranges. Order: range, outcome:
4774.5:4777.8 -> 17.2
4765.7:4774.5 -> 19.7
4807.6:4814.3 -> 20.1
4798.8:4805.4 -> 19.5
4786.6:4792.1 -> 18.9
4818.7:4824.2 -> 19.8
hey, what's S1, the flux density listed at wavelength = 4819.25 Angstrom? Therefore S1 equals 19.2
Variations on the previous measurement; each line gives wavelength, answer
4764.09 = 17.5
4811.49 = 19.8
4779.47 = 16.4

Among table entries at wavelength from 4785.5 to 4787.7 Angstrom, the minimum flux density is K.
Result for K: 18.2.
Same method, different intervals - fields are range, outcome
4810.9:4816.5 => 17.5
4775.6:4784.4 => 15.9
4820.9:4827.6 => 16.9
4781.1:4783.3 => 16.5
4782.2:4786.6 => 16.4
